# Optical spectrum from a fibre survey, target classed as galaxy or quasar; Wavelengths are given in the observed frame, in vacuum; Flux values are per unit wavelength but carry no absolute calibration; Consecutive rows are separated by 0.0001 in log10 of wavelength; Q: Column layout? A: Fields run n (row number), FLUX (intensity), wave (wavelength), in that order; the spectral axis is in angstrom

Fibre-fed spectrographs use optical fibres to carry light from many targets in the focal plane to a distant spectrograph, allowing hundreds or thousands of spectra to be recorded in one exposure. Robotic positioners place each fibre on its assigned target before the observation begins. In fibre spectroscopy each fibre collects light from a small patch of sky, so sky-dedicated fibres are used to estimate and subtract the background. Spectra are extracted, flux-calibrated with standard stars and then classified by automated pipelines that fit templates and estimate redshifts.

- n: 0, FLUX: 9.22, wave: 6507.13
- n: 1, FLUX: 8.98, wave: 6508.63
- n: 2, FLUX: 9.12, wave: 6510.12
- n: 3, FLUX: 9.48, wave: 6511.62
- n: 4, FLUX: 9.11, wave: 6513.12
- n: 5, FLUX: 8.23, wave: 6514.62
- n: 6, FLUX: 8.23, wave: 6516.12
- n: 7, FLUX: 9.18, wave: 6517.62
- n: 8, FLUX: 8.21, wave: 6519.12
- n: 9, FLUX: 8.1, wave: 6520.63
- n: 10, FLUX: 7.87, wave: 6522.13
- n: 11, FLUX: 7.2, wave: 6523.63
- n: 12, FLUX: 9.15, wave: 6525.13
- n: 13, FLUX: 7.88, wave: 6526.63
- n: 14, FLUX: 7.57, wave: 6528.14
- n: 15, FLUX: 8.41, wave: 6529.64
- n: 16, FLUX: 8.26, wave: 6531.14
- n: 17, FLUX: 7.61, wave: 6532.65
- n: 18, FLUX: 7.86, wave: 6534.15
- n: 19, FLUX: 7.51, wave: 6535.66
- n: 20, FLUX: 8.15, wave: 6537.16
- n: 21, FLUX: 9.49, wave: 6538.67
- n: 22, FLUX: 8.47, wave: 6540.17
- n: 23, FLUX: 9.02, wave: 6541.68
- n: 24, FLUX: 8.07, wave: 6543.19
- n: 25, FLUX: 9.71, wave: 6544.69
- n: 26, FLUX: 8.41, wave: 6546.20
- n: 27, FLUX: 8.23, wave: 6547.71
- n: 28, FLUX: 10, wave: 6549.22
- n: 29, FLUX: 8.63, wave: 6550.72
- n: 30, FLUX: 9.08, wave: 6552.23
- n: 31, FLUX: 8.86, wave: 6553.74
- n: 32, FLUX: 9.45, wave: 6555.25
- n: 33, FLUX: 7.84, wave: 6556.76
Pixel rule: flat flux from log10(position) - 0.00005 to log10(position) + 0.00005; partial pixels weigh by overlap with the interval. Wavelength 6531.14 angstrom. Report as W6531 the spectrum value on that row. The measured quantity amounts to 8.26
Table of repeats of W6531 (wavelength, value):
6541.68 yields 9.02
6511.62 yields 9.48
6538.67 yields 9.49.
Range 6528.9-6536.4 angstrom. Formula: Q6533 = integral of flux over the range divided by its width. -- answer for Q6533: 7.93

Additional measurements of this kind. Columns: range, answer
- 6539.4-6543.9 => 8.53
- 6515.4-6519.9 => 8.53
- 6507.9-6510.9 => 9.08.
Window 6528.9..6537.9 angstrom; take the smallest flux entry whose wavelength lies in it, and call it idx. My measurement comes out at 7.51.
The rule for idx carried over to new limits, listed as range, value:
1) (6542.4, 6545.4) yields 8.07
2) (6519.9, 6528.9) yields 7.2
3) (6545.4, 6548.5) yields 8.23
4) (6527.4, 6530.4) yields 7.57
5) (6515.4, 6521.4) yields 8.1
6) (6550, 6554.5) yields 8.63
